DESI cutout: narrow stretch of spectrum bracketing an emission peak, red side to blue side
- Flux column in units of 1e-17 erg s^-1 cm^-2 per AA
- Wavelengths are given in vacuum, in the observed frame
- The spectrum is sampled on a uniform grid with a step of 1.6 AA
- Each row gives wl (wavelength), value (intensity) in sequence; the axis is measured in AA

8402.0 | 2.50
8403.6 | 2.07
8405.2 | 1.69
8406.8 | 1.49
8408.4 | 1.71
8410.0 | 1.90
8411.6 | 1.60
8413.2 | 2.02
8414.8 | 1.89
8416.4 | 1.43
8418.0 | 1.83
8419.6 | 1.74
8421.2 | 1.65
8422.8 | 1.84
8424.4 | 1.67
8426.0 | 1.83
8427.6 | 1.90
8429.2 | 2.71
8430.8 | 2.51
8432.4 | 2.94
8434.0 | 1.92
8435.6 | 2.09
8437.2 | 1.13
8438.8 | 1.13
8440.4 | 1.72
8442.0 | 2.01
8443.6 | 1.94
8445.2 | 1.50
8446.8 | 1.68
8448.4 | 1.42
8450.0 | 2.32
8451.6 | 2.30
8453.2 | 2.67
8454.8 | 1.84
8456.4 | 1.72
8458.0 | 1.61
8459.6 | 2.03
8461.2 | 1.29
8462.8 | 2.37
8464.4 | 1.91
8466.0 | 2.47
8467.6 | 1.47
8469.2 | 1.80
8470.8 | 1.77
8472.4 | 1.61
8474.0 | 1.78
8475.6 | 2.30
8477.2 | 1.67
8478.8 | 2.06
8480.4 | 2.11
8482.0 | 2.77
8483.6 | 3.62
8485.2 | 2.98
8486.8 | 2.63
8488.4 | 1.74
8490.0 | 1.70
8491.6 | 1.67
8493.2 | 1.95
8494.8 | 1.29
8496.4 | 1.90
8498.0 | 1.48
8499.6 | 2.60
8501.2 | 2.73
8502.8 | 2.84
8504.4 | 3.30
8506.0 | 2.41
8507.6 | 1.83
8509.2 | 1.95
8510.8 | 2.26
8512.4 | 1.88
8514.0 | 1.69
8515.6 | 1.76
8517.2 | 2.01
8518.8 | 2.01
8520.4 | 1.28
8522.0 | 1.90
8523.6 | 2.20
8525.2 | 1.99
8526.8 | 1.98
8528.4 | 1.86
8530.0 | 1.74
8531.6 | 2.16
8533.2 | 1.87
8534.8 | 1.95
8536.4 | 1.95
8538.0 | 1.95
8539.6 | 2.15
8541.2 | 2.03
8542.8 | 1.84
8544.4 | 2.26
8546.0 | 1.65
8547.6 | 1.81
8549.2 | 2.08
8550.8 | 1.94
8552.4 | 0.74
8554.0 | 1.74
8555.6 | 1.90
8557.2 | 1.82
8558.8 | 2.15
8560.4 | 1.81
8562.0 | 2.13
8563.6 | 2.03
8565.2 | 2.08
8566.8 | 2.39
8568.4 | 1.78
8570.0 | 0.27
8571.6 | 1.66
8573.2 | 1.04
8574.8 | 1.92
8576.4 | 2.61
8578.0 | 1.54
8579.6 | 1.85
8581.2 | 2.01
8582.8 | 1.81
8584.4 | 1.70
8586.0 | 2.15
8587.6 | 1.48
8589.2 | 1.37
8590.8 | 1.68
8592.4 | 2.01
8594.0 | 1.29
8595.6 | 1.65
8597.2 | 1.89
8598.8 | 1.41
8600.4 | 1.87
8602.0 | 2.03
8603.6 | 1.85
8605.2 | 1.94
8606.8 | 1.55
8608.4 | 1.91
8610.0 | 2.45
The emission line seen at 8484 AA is [S II]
